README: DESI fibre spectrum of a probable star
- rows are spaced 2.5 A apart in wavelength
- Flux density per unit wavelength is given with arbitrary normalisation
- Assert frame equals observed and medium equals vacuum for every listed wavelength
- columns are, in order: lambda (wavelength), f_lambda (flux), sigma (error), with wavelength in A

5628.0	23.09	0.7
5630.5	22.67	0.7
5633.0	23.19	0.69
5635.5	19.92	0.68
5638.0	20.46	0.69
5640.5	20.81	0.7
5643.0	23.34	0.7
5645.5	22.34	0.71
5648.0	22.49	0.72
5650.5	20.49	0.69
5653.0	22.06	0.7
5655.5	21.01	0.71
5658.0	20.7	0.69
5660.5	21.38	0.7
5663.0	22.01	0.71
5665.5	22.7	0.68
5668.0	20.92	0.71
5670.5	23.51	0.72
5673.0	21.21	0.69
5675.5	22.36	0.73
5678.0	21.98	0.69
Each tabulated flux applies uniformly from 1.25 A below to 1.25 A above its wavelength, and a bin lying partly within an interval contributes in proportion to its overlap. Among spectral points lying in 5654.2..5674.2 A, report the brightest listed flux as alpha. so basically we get 23.51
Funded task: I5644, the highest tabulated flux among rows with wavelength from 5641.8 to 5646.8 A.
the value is 23.34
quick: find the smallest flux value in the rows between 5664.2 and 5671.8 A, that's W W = 20.92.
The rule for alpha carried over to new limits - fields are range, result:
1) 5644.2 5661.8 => 22.49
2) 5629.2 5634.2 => 23.19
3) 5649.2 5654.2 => 22.06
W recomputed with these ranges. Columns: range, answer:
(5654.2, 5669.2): 20.7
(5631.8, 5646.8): 19.92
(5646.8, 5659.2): 20.49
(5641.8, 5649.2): 22.34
